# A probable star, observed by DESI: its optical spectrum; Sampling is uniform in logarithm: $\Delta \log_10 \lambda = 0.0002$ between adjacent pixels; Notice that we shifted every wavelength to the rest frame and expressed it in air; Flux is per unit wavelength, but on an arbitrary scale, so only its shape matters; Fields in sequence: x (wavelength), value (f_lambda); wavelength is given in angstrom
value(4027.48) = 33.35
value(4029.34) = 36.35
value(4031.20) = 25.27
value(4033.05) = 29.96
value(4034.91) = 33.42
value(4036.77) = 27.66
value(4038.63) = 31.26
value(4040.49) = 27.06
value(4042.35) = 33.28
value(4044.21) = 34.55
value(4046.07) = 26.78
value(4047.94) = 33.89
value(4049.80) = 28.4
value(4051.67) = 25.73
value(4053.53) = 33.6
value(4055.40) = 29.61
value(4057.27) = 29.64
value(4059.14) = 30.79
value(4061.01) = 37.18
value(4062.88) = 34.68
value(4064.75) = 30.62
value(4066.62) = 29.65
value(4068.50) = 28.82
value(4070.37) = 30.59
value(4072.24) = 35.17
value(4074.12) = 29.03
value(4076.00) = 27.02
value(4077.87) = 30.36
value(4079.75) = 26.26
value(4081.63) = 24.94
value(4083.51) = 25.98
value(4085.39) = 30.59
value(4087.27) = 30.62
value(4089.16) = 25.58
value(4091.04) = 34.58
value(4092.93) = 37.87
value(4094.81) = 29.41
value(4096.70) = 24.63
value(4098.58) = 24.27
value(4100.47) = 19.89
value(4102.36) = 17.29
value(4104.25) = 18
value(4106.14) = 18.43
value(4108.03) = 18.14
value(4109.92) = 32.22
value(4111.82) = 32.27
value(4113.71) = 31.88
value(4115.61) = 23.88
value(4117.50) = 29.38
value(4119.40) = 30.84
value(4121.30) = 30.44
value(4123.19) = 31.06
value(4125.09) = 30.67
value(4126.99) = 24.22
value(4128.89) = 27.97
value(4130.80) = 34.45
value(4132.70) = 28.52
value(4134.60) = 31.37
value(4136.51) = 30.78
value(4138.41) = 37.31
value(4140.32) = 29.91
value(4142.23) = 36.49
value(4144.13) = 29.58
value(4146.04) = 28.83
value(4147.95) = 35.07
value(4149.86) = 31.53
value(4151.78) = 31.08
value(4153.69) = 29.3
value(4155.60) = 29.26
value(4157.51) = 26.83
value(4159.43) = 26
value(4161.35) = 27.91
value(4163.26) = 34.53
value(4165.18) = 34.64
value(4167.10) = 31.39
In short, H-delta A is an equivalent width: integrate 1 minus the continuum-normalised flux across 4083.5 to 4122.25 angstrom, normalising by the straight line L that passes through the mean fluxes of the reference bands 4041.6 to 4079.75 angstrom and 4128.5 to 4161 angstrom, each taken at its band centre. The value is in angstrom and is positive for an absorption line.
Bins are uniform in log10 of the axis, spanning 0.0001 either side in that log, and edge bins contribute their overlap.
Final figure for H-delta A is 4.8 angstrom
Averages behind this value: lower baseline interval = 30.8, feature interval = 27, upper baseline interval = 30.8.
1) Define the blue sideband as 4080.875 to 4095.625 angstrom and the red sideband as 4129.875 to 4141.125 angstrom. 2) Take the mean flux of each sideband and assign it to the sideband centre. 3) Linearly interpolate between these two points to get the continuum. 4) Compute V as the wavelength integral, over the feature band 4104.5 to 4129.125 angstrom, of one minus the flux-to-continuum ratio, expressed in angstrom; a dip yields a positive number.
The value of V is 3.0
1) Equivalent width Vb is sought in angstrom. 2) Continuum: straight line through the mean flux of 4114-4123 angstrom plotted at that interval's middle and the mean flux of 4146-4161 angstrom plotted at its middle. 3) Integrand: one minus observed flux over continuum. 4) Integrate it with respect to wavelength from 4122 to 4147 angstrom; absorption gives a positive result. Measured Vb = -1.3 angstrom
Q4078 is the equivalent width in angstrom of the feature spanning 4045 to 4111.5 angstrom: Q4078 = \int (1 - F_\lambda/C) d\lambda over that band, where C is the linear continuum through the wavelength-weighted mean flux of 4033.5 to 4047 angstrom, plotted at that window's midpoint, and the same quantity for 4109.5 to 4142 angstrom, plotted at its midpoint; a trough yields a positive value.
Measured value 4.8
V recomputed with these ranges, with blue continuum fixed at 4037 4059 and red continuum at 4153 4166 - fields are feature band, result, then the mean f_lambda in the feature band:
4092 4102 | 1.1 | 26.6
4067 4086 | 0.8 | 28.9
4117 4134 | 0.1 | 29.8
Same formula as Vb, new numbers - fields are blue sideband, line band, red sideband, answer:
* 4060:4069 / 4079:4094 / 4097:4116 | -1.1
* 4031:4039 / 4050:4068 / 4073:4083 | -1.6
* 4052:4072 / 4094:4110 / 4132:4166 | 4.8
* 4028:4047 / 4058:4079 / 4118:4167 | -0.4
